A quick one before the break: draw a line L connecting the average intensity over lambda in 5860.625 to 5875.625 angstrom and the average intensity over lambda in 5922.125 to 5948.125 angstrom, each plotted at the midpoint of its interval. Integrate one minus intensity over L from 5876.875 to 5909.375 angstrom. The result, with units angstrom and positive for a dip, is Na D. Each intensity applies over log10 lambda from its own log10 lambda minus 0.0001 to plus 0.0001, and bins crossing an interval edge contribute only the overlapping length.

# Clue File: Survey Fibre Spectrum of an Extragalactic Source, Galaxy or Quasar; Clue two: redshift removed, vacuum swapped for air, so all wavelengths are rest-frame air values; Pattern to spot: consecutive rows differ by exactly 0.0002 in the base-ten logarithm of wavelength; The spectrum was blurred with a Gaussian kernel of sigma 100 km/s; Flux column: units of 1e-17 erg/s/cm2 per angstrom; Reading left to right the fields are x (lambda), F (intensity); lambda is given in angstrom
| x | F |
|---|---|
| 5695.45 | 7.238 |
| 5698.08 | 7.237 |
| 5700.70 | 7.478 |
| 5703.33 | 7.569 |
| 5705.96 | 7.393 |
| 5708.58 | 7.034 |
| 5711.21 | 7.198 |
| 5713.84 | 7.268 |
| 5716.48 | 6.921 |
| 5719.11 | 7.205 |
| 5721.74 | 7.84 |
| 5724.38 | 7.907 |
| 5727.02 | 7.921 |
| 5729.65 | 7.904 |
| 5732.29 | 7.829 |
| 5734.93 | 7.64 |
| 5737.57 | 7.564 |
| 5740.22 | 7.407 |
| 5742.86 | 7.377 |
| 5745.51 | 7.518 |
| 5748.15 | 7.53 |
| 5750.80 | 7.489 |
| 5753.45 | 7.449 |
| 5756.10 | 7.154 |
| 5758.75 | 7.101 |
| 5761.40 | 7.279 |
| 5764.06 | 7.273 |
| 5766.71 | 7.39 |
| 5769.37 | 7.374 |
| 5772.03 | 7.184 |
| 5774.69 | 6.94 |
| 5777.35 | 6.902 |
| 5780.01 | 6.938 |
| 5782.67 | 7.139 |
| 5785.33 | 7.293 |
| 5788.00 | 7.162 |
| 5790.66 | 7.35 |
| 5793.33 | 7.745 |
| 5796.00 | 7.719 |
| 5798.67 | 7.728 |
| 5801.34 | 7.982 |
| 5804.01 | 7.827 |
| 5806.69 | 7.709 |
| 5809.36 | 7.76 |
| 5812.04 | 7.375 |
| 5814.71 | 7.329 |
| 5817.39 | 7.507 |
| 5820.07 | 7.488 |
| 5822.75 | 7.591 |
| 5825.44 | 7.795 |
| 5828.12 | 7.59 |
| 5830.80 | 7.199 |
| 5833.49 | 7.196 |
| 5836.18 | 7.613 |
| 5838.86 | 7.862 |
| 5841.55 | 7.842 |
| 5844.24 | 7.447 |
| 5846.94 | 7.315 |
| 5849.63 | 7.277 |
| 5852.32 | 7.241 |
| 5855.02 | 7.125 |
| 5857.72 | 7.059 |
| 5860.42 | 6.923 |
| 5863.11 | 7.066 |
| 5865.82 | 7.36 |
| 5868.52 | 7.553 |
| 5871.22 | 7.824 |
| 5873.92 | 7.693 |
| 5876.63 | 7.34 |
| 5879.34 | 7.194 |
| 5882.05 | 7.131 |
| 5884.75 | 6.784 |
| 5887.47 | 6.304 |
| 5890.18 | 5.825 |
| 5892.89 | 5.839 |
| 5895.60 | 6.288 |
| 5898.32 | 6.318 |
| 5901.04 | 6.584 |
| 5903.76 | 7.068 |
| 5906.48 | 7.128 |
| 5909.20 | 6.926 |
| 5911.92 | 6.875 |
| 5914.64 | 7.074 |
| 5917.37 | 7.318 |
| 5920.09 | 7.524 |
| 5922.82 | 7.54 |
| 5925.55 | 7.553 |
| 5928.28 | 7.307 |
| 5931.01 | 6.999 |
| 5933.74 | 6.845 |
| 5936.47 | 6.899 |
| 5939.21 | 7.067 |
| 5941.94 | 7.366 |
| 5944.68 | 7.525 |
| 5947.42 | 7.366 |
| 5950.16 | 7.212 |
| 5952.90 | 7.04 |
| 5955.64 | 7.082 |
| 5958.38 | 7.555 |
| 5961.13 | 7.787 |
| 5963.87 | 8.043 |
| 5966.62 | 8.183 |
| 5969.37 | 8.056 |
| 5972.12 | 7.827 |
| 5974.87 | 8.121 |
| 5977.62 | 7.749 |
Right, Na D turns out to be 3.3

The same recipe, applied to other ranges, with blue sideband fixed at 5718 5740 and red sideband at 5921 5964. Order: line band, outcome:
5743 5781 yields 2.0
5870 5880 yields -0.1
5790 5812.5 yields -0.4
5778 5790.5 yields 0.8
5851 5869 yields 0.7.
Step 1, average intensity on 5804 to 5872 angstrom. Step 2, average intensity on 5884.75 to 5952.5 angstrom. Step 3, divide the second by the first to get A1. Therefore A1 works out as 0.9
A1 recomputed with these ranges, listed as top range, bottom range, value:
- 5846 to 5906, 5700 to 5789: 0.94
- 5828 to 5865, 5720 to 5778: 0.98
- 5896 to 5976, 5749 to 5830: 0.98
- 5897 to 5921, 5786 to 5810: 0.91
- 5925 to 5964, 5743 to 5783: 1.00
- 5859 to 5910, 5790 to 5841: 0.91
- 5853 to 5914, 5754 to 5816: 0.94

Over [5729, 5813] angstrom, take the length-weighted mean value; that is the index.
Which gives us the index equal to 7.43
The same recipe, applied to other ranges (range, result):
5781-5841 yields 7.55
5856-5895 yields 6.98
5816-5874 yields 7.43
